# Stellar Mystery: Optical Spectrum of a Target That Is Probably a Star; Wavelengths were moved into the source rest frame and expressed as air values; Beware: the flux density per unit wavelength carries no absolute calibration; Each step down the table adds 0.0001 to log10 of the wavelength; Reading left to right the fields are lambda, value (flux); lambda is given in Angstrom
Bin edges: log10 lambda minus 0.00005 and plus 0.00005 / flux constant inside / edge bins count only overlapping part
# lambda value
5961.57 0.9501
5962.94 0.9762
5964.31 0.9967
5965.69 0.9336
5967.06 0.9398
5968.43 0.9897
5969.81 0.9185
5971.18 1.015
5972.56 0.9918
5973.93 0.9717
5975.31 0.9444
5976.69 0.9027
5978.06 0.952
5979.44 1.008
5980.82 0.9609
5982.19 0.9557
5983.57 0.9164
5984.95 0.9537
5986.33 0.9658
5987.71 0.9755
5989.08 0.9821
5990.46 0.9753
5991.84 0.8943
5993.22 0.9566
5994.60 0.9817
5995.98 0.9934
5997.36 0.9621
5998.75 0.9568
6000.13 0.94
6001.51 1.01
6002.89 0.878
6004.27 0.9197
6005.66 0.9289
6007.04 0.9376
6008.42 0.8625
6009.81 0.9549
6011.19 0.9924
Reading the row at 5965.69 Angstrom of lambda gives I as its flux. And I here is 0.9336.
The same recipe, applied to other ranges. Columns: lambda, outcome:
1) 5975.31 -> 0.9444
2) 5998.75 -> 0.9568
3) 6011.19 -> 0.9924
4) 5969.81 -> 0.9185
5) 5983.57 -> 0.9164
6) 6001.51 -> 1.01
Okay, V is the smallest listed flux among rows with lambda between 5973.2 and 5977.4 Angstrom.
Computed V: 0.9027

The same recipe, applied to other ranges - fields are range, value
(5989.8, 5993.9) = 0.8943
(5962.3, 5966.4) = 0.9336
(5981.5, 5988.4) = 0.9164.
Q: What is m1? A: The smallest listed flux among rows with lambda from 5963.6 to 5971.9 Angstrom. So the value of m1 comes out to 0.9185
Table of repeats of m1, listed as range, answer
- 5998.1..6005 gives 0.878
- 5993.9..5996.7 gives 0.9817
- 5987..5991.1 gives 0.9753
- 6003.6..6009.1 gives 0.8625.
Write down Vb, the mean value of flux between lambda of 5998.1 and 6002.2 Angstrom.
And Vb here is 0.97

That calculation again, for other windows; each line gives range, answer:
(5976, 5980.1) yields 0.954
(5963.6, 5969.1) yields 0.966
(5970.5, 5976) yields 0.98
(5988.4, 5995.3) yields 0.958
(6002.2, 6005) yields 0.898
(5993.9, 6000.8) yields 0.966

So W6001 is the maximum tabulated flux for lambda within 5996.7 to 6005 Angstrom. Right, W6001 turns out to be 1.01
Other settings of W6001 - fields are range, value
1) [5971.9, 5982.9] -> 1.008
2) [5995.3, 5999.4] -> 0.9934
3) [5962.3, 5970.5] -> 0.9967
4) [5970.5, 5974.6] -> 1.015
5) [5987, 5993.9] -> 0.9821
